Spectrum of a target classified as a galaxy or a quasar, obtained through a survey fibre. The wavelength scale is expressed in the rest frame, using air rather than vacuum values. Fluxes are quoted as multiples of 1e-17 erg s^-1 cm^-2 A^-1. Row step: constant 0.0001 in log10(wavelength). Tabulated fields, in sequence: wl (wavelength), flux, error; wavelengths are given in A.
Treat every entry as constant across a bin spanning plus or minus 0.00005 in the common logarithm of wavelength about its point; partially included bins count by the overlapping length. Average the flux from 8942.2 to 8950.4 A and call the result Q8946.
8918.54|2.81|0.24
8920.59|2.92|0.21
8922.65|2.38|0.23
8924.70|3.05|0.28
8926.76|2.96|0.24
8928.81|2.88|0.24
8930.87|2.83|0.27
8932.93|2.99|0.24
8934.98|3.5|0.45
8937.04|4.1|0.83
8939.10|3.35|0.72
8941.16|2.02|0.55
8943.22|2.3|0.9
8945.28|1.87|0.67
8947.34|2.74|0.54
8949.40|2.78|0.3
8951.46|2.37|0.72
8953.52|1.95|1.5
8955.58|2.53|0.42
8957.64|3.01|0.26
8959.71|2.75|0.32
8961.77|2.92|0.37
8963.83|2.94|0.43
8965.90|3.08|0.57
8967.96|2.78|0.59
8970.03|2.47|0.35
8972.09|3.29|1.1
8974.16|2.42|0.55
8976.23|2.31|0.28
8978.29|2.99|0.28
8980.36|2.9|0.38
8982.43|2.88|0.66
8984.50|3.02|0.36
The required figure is 2.42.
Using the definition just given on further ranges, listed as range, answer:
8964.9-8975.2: 2.81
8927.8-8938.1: 3.26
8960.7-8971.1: 2.84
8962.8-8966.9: 3.01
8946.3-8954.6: 2.46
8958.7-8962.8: 2.84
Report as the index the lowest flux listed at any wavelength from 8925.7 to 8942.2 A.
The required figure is 2.02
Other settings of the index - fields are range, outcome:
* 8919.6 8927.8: 2.38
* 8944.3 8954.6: 1.87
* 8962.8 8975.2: 2.42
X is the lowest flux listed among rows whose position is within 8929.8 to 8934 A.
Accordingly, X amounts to 2.83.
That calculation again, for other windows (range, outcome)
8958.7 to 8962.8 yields 2.75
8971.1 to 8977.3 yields 2.31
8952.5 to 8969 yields 1.95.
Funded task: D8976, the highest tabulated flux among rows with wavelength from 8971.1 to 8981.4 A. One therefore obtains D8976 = 3.29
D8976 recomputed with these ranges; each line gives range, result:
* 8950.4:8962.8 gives 3.01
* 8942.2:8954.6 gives 2.78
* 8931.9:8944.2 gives 4.1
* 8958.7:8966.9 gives 3.08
